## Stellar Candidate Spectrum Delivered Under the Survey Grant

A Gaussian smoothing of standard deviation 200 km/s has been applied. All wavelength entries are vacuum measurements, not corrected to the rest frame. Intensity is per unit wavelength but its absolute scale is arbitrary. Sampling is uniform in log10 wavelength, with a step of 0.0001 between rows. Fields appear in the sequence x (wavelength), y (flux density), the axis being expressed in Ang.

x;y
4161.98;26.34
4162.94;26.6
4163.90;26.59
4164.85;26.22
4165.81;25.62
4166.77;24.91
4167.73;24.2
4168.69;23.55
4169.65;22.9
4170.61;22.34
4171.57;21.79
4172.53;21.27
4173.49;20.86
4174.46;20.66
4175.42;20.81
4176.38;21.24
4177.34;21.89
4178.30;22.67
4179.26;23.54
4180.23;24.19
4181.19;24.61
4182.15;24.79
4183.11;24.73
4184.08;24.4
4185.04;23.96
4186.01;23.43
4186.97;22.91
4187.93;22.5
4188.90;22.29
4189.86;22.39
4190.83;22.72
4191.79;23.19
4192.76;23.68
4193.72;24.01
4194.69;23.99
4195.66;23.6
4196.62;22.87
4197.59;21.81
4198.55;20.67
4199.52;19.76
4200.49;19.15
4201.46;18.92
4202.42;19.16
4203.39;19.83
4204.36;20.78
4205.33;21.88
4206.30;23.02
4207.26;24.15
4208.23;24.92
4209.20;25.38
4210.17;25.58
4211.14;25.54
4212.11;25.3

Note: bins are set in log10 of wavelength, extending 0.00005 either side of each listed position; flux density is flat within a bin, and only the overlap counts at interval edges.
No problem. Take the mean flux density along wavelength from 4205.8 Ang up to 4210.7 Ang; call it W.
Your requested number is 24.6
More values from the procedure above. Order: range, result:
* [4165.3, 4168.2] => 24.9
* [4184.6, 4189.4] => 23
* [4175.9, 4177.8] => 21.6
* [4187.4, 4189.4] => 22.4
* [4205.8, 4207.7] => 23.6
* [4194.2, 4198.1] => 23.1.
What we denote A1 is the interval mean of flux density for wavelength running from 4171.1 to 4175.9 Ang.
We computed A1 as 21.1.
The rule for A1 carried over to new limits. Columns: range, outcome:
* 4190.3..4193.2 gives 23.1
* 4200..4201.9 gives 19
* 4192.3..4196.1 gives 23.8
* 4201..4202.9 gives 19.1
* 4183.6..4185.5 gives 24.2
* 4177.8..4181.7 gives 23.8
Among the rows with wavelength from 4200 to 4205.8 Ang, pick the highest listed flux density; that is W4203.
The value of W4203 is 21.88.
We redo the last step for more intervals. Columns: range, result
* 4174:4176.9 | 21.24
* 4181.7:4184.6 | 24.79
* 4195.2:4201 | 23.6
